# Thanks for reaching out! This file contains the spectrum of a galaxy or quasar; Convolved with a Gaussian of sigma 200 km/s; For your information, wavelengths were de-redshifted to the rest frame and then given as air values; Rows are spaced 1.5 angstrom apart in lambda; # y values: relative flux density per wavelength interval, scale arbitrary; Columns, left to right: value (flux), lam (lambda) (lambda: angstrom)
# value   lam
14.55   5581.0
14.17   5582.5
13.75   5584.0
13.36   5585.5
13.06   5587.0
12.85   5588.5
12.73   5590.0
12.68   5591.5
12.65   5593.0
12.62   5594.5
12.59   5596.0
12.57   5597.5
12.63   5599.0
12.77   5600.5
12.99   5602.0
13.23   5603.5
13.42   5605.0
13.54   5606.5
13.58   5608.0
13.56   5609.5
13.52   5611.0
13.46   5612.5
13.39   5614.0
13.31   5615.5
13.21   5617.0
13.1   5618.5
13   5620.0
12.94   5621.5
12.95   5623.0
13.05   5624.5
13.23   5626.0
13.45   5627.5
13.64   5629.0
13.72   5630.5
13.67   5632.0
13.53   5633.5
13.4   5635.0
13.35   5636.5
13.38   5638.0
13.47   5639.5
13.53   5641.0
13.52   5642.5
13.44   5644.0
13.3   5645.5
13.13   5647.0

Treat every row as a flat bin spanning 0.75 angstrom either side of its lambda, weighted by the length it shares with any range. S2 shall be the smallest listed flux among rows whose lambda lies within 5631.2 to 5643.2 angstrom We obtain 13.35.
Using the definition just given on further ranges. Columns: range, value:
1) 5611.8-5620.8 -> 13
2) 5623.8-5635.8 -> 13.05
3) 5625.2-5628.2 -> 13.23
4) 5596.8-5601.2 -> 12.57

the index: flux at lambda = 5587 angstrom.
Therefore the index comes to 13.06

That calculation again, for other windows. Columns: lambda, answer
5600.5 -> 12.77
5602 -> 12.99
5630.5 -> 13.72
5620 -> 13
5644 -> 13.44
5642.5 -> 13.52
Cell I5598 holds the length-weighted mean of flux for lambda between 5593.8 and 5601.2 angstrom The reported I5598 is 12.6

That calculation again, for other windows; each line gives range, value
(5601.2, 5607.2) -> 13.3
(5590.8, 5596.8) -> 12.6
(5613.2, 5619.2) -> 13.3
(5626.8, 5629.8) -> 13.5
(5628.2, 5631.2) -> 13.7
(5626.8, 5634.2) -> 13.6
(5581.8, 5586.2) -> 13.8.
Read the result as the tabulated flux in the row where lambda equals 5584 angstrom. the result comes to 13.75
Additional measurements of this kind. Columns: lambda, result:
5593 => 12.65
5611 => 13.52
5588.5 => 12.85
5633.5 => 13.53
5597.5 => 12.57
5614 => 13.39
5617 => 13.21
